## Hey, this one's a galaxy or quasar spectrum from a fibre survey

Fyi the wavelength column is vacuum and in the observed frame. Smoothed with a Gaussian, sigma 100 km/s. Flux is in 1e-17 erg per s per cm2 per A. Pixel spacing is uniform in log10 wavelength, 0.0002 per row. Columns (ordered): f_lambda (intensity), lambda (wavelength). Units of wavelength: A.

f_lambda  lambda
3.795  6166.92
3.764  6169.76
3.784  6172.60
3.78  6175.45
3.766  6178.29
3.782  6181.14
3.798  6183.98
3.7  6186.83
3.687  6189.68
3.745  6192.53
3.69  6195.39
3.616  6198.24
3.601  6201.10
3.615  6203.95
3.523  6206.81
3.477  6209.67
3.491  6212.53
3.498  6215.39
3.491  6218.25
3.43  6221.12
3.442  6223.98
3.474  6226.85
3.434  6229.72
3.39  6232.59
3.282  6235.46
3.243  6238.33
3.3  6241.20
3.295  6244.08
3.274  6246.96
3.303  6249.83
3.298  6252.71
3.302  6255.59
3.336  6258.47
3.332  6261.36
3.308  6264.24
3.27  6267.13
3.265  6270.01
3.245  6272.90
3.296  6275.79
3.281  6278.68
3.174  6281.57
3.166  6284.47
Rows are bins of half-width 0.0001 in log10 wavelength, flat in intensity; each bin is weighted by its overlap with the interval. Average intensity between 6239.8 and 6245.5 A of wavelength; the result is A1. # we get 3.29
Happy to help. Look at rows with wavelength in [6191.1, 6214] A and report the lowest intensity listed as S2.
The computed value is 3.477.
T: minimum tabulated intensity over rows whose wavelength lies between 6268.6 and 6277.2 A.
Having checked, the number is 3.245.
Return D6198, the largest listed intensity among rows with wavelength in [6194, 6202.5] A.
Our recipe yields 3.69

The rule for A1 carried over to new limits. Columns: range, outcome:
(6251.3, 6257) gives 3.3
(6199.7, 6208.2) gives 3.58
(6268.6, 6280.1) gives 3.27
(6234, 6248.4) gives 3.28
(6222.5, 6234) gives 3.44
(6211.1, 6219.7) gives 3.49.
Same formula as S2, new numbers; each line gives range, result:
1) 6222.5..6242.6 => 3.243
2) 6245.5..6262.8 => 3.274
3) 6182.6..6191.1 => 3.687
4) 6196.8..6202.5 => 3.601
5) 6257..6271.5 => 3.265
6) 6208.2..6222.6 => 3.43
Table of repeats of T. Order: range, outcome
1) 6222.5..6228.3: 3.442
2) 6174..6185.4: 3.766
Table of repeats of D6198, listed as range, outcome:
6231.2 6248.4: 3.39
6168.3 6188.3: 3.798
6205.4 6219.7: 3.523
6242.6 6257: 3.303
